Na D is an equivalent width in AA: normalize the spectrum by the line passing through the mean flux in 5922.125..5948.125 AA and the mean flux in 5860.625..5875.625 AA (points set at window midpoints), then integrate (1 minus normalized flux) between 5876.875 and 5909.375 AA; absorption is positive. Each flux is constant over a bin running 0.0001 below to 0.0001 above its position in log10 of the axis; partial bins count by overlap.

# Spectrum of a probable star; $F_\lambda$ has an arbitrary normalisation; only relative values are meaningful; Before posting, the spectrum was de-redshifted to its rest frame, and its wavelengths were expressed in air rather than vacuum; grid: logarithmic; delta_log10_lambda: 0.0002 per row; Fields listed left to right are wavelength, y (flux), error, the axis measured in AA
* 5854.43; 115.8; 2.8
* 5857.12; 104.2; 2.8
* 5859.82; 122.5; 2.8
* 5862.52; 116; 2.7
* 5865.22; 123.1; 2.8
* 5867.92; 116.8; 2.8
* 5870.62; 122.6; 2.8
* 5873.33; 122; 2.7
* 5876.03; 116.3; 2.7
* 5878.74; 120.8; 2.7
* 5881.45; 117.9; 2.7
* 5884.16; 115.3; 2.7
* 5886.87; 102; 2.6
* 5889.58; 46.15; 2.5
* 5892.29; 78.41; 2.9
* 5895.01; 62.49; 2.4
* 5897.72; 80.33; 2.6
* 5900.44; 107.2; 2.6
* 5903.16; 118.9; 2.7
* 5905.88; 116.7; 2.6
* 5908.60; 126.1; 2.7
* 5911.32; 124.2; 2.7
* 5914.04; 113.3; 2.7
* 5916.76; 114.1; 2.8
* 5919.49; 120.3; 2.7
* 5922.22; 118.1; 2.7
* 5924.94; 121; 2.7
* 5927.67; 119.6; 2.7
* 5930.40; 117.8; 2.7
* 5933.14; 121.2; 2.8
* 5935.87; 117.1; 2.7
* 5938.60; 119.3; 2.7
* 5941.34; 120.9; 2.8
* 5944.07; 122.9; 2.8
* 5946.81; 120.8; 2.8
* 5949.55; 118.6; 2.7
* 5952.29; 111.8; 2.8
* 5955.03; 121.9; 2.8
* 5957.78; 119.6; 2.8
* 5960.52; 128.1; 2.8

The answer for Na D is 5.6 AA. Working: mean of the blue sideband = 120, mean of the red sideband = 120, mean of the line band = 99.1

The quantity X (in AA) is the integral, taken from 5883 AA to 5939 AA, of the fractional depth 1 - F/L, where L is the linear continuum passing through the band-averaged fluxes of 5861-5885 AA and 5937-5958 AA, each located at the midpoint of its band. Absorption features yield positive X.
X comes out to 5.6 AA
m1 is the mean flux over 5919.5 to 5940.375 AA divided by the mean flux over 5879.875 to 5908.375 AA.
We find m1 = 1.2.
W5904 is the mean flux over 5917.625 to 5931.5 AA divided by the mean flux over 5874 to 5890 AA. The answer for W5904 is 1.11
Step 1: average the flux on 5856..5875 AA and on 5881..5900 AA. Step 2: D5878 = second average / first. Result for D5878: 0.72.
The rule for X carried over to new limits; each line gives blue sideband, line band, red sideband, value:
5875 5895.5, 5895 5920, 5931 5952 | -1.2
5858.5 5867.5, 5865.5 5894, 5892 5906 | 0.6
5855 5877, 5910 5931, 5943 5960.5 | 0.1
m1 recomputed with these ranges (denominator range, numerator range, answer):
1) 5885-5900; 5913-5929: 1.52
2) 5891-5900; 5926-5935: 1.55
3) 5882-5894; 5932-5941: 1.37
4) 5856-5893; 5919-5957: 1.09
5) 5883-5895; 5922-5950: 1.46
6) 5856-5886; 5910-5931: 1.01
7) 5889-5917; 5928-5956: 1.19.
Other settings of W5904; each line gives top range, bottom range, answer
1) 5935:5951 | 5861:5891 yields 1.08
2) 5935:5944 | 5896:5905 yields 1.18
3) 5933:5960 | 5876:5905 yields 1.24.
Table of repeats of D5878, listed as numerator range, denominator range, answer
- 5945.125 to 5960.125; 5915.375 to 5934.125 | 1.00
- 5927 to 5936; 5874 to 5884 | 1.01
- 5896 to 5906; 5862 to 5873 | 0.86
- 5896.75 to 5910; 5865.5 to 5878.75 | 0.92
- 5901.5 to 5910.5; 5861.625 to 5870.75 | 1.01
